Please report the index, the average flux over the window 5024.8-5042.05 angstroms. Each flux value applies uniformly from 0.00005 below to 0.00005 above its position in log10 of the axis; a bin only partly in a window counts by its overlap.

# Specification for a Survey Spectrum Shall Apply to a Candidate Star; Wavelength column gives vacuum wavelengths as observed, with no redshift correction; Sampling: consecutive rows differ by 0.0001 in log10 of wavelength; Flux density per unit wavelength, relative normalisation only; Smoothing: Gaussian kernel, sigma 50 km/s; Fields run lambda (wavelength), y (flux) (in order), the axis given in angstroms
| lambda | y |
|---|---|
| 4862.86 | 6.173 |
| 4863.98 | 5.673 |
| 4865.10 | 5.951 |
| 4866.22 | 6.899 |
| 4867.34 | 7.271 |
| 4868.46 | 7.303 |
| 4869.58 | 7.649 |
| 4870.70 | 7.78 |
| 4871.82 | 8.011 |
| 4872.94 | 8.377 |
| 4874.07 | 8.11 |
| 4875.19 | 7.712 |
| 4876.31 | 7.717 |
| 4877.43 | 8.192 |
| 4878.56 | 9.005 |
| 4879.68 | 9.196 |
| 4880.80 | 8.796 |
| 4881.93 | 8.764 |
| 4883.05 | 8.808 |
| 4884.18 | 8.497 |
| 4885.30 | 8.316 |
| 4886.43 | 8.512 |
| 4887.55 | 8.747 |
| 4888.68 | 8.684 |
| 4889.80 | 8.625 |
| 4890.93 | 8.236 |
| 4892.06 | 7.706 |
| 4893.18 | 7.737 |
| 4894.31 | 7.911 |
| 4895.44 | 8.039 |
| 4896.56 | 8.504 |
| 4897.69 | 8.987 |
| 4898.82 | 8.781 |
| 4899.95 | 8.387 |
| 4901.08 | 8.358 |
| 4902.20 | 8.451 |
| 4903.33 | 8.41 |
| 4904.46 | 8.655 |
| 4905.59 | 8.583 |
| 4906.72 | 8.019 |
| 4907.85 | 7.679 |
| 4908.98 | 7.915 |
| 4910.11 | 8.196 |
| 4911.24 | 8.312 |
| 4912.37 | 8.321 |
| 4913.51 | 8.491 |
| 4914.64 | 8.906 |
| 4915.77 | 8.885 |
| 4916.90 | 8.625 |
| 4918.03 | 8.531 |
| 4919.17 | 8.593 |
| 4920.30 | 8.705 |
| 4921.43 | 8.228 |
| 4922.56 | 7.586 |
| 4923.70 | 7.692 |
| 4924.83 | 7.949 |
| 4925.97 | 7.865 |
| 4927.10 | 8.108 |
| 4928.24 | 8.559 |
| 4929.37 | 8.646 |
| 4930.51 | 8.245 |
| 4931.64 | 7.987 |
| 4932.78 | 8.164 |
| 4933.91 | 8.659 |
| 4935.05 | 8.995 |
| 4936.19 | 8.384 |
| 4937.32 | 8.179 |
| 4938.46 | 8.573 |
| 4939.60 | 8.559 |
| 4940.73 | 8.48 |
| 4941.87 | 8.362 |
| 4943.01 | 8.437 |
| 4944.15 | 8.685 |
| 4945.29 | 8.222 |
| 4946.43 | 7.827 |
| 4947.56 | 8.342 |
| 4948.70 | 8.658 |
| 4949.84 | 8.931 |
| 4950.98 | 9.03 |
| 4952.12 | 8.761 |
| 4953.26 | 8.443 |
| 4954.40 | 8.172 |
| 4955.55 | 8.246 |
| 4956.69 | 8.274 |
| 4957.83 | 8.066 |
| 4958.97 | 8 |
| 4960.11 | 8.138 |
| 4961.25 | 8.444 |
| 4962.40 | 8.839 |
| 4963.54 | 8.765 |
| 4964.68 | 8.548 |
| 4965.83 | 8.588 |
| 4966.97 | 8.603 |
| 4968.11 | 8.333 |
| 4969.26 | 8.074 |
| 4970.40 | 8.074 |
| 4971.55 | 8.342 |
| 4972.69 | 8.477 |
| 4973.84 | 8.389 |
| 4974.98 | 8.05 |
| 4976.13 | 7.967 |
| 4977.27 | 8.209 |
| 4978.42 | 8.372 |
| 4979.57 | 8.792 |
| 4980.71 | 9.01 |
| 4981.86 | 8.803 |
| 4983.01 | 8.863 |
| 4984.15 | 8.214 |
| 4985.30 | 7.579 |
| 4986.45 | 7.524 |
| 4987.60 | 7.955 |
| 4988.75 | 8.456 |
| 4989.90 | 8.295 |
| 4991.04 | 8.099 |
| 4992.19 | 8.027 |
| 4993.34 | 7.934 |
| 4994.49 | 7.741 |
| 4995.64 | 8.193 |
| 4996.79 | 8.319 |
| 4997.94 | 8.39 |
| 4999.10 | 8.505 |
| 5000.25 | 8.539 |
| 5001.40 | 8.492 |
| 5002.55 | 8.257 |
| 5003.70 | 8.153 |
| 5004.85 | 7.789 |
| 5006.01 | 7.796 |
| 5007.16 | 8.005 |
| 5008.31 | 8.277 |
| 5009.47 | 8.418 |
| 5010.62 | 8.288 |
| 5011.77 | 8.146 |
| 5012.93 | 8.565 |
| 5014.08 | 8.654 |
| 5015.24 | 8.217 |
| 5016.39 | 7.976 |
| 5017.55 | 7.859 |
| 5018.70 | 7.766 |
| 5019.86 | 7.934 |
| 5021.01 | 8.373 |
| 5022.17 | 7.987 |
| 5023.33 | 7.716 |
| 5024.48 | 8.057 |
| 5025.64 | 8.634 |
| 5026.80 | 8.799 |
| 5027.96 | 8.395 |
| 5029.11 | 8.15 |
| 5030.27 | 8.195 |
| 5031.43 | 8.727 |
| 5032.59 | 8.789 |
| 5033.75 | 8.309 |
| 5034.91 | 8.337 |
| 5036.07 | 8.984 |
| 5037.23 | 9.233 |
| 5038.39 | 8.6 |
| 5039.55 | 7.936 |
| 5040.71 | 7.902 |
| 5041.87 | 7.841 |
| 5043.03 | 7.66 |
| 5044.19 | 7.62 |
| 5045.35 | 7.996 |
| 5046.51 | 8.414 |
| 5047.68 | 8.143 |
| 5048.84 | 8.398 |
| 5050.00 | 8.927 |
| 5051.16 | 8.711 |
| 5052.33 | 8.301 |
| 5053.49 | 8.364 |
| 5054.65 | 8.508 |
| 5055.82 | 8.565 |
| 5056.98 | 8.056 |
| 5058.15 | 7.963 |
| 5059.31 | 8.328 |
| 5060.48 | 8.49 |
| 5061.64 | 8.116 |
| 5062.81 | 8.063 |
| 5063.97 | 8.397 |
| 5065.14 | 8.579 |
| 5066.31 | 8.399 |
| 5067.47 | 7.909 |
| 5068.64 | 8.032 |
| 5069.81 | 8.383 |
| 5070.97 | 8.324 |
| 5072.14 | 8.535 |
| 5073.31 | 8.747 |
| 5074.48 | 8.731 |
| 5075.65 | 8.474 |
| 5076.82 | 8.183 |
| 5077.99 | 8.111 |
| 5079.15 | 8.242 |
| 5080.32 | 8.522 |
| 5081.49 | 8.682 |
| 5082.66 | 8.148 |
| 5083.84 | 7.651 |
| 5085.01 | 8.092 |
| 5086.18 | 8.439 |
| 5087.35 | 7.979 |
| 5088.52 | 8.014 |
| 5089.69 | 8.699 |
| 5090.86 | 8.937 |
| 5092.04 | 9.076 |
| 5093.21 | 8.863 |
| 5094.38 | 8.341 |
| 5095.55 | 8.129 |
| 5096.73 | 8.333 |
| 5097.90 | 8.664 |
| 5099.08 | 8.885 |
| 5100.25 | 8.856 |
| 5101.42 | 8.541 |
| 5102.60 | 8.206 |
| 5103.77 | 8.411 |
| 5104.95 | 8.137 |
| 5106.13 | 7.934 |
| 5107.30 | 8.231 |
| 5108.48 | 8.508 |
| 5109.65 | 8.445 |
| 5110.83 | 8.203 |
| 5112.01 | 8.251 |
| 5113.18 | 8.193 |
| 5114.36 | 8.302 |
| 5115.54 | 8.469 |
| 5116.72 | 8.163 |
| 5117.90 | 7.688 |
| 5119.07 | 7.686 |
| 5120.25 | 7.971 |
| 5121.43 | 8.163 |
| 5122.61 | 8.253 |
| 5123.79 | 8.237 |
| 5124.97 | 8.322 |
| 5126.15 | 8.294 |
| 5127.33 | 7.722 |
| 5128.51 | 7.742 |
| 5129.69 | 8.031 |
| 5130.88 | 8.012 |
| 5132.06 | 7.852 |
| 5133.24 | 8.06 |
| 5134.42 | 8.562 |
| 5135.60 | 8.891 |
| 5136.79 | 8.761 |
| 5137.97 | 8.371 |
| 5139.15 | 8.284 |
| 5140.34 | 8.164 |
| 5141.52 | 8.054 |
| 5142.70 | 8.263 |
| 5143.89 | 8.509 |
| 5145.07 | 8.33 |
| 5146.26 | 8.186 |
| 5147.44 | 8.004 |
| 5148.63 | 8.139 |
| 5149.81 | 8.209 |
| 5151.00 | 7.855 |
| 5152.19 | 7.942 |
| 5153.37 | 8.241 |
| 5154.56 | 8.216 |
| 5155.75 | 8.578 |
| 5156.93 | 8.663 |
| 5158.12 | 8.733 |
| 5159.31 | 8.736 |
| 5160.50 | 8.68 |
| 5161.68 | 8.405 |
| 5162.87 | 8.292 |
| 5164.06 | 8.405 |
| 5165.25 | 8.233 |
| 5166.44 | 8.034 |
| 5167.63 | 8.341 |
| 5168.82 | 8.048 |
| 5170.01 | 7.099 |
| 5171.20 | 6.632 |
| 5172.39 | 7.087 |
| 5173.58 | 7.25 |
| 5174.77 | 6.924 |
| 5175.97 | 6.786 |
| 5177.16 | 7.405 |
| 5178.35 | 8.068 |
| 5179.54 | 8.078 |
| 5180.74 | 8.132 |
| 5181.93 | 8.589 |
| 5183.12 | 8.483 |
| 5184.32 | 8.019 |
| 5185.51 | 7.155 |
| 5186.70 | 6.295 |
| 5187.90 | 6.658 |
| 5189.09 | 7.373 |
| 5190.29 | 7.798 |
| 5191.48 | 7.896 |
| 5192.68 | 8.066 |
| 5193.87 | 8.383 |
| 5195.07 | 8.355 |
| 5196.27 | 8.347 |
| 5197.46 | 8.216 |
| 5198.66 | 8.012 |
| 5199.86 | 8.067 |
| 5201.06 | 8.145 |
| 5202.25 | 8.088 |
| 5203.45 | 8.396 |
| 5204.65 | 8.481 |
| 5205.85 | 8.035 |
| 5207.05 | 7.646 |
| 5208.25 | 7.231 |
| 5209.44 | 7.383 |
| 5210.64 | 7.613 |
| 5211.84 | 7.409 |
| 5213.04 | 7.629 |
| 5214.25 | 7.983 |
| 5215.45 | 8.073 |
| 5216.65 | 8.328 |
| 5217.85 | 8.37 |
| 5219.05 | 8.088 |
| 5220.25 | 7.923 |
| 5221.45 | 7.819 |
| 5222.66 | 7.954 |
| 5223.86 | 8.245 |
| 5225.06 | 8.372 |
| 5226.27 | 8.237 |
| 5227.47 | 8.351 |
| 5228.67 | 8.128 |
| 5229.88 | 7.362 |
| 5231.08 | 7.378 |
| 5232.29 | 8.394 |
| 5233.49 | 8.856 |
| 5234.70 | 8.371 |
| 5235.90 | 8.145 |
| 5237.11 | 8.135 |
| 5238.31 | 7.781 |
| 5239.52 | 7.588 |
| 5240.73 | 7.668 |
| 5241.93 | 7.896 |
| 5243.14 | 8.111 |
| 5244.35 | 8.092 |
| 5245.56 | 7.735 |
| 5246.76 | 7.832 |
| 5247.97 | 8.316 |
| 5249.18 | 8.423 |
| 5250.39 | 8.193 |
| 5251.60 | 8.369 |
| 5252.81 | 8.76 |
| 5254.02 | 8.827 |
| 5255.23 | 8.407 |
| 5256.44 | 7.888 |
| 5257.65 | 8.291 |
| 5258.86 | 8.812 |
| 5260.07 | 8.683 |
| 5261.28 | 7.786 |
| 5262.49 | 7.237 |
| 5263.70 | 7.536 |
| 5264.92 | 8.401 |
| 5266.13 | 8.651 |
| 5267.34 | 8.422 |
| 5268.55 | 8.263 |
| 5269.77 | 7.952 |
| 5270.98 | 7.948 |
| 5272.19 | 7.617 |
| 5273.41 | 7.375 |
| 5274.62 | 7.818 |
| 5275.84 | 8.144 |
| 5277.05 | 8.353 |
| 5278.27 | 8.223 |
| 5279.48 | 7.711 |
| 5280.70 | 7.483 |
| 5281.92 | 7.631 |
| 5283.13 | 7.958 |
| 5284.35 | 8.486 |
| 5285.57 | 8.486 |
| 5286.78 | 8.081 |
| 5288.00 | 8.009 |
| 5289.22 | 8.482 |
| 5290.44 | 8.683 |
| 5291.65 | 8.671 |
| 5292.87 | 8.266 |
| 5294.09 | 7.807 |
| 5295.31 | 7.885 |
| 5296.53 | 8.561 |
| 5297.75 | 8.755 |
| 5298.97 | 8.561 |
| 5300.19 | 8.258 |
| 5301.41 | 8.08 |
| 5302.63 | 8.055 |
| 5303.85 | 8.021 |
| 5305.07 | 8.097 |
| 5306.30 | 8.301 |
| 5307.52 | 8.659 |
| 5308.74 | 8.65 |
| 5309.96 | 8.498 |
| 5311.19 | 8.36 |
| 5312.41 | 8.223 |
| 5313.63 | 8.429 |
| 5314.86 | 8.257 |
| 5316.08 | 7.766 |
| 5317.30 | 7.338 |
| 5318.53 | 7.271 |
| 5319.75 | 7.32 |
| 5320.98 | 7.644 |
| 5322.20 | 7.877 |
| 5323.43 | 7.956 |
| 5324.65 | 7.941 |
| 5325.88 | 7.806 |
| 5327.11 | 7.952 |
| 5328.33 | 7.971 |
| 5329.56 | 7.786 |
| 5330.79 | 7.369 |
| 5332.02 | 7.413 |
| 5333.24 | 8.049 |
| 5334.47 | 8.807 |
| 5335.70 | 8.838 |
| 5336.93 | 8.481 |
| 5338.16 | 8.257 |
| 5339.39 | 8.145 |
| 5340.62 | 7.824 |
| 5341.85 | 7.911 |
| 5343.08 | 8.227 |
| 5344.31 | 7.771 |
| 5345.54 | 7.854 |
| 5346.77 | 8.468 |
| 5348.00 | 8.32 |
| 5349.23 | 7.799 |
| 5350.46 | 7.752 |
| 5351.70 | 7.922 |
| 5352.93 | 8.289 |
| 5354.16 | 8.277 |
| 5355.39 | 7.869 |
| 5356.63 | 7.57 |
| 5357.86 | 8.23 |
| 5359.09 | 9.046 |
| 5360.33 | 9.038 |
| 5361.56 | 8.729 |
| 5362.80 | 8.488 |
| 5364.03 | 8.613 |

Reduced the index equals 8.46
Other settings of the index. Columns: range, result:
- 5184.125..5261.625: 8.01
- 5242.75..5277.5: 8.15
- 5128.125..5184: 8.09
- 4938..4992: 8.38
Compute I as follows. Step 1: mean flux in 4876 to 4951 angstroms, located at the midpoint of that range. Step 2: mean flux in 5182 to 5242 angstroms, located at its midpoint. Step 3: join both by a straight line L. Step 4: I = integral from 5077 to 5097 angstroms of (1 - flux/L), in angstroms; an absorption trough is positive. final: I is -0.6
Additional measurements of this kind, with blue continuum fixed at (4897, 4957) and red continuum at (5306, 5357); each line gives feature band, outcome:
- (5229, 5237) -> 0.03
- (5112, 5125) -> 0.15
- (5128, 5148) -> -0.09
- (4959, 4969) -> -0.15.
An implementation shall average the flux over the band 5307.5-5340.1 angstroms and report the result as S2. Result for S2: 8.03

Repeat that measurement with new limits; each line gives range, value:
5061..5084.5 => 8.31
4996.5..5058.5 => 8.28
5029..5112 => 8.36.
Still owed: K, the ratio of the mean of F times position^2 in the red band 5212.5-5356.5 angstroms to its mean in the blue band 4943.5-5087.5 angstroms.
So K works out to 1.08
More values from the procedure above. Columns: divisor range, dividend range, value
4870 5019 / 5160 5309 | 1.08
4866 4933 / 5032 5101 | 1.08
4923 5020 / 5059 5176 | 1.05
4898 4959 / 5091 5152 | 1.07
